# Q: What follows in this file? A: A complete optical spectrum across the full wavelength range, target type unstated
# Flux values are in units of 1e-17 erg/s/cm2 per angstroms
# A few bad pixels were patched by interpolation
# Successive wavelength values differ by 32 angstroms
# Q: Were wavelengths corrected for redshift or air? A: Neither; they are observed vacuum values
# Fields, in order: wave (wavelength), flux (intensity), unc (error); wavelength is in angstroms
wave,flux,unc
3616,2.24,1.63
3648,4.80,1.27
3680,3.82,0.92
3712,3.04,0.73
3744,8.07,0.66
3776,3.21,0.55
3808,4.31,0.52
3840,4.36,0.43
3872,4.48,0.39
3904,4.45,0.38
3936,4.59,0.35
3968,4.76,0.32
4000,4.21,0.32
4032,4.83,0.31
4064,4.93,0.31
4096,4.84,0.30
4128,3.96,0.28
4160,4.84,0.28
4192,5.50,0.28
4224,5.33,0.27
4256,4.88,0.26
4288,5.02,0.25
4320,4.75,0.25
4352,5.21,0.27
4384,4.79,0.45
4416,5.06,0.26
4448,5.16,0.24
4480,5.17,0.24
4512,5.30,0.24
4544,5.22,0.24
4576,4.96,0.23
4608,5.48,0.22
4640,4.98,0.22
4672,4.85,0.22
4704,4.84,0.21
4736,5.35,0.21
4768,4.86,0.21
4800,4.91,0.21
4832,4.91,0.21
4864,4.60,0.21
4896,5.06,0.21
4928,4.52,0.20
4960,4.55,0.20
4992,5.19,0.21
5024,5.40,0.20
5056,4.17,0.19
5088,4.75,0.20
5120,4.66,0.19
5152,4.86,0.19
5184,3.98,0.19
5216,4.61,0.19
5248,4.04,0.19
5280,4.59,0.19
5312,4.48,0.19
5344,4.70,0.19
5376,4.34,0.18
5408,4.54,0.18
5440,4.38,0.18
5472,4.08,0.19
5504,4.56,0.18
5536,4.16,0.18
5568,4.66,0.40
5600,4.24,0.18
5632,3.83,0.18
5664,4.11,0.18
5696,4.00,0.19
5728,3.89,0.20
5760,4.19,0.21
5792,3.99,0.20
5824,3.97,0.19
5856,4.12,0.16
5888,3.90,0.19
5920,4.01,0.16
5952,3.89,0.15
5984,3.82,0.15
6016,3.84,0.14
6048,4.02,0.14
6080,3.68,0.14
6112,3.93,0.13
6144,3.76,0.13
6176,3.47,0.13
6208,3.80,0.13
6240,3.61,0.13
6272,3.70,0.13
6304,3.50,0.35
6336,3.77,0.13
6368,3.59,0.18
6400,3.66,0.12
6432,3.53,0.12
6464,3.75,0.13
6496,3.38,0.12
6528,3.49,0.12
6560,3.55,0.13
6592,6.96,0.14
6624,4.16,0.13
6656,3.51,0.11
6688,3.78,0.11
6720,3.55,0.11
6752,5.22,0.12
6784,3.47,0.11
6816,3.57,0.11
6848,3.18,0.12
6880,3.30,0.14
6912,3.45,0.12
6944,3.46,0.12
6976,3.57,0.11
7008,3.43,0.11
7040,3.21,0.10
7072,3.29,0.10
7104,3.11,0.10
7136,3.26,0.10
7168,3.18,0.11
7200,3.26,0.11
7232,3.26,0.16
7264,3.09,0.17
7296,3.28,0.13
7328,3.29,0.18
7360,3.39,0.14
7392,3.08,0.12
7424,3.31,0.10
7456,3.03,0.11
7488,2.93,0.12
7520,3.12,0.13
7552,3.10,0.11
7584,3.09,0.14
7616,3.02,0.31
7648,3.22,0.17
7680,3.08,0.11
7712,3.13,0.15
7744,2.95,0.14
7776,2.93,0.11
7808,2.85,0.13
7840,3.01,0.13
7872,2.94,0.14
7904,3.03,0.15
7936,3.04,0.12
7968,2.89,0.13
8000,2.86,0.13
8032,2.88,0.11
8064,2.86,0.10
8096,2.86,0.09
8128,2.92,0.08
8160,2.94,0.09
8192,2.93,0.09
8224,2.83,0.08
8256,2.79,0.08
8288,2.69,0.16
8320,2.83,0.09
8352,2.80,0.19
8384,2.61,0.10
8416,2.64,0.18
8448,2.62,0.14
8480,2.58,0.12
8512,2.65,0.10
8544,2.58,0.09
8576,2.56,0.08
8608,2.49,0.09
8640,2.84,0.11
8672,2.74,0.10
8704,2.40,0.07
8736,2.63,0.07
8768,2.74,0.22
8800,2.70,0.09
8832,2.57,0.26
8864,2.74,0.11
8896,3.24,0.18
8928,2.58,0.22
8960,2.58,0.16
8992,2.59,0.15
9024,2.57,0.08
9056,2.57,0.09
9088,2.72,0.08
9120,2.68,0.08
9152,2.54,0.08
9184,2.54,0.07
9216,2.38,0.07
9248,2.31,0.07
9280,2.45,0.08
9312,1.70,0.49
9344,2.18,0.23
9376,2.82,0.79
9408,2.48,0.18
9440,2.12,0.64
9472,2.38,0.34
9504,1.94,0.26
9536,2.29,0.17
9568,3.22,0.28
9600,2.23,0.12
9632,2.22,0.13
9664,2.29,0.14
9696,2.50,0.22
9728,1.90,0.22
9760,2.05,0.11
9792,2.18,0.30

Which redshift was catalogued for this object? 0.00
